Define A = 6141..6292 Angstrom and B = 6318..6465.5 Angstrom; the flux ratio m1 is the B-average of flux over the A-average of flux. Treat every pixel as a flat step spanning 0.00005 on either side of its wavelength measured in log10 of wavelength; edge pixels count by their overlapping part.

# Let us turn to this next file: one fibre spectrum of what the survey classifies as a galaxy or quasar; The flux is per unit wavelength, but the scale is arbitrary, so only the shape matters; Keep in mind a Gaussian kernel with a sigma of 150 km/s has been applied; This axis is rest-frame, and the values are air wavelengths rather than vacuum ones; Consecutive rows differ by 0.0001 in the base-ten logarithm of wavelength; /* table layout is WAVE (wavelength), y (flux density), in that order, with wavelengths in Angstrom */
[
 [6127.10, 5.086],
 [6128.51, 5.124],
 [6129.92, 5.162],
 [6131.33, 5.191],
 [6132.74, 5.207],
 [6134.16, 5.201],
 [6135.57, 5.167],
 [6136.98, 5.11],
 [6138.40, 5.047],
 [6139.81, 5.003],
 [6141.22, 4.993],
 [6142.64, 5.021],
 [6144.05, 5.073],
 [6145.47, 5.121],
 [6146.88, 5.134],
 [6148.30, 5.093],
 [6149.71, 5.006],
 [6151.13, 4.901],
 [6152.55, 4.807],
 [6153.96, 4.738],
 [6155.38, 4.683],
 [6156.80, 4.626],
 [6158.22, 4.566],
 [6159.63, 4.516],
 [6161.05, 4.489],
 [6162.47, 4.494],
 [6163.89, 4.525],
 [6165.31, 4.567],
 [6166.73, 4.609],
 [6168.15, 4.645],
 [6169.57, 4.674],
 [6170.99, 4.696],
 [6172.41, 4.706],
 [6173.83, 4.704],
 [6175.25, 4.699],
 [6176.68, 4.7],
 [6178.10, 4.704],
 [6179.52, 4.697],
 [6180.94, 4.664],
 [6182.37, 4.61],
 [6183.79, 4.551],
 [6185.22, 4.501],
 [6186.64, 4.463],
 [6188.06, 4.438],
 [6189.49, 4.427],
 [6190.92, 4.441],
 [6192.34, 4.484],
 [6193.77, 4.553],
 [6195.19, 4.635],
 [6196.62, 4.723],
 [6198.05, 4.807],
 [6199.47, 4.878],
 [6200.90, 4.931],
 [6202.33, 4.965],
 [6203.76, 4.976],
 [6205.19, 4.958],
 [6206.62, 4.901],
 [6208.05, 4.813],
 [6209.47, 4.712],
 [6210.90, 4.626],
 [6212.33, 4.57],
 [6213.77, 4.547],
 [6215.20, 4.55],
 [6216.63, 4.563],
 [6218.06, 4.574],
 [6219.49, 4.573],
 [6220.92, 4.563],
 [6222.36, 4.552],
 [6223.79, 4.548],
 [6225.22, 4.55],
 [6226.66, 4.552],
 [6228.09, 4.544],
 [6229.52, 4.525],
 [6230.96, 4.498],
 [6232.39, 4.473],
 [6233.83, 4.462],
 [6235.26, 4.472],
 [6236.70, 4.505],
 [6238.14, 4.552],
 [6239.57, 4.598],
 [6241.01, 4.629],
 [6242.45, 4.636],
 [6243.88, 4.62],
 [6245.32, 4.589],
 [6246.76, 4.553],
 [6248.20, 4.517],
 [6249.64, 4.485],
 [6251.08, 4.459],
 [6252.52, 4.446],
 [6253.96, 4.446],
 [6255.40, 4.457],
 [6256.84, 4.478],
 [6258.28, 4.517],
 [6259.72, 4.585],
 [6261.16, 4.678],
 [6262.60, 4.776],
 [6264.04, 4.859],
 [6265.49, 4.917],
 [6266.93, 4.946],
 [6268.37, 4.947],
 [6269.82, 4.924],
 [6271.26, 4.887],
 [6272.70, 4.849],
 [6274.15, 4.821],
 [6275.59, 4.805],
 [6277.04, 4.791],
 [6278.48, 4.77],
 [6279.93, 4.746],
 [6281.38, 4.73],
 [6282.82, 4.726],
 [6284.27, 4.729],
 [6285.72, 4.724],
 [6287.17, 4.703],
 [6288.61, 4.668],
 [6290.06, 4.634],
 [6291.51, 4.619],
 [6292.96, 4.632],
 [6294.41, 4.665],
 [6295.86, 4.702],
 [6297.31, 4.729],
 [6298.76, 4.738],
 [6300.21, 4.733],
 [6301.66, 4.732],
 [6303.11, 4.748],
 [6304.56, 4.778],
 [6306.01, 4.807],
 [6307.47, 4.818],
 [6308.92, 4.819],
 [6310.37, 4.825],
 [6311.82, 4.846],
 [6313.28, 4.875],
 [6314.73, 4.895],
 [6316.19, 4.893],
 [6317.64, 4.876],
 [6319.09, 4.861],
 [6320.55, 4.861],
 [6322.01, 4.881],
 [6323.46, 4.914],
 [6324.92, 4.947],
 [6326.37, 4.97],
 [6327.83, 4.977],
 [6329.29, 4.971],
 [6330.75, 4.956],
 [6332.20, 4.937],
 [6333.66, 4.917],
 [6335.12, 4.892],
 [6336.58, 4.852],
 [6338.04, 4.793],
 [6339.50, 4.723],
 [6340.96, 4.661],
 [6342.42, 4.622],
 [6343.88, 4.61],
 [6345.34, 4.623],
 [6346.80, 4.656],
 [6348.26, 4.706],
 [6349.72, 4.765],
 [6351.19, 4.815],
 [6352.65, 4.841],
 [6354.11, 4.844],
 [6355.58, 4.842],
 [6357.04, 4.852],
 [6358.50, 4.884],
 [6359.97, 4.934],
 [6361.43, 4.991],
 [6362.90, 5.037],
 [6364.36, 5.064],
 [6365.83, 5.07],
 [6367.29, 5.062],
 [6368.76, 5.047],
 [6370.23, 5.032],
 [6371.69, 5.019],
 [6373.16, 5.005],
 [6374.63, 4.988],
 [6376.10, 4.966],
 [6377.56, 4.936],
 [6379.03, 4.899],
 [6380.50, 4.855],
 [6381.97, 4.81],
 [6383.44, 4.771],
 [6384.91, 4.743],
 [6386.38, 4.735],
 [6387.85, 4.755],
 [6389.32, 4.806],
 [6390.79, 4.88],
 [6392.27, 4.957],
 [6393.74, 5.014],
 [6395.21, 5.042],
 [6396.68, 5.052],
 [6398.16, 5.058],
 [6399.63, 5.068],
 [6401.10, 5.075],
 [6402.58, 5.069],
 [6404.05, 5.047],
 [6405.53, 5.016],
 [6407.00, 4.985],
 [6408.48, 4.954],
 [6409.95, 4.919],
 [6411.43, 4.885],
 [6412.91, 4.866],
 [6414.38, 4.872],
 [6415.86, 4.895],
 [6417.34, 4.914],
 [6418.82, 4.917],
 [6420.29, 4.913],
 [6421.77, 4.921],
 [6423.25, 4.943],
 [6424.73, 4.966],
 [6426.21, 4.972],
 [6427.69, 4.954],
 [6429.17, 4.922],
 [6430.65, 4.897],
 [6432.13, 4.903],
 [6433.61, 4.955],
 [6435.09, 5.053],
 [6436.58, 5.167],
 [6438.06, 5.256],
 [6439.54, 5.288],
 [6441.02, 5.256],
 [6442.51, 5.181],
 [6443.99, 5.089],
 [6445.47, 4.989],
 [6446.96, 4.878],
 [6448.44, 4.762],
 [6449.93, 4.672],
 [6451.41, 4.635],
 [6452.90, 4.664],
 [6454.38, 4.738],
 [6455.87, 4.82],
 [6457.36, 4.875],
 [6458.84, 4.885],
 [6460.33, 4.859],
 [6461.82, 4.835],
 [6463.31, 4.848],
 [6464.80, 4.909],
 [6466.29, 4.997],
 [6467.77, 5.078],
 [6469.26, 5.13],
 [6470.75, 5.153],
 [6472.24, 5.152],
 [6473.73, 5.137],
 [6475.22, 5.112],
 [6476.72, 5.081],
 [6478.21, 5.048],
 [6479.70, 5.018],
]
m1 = 1.1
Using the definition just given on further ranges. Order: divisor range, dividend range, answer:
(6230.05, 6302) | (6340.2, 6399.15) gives 1.05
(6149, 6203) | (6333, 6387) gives 1.04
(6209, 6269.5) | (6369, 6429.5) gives 1.08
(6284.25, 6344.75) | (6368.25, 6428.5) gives 1.03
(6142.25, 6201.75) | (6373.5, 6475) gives 1.05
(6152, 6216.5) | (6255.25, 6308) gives 1.02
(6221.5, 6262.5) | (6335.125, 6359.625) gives 1.05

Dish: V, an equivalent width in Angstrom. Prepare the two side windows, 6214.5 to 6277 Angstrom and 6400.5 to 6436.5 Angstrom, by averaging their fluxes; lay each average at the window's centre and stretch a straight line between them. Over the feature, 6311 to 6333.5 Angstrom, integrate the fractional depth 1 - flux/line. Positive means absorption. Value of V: -0.7 Angstrom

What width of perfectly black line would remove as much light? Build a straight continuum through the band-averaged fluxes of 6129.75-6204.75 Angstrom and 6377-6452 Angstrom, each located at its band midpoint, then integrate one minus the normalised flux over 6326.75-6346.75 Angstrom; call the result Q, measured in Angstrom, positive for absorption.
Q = 0.36 Angstrom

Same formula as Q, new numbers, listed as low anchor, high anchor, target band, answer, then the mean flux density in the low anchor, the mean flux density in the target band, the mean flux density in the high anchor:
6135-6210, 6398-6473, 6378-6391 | 0.3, 4.75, 4.81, 4.96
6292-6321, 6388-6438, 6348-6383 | -0.3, 4.79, 4.93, 4.97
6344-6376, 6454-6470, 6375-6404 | -0.1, 4.9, 4.93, 4.91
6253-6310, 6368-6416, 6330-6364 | 0.3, 4.73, 4.82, 4.94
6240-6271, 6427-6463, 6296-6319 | -0.4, 4.64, 4.81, 4.94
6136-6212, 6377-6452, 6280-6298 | 0.6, 4.74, 4.69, 4.95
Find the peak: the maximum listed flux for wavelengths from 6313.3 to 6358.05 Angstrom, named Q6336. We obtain 4.977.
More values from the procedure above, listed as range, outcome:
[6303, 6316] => 4.895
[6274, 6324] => 4.914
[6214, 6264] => 4.776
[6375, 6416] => 5.075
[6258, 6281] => 4.947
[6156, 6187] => 4.706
